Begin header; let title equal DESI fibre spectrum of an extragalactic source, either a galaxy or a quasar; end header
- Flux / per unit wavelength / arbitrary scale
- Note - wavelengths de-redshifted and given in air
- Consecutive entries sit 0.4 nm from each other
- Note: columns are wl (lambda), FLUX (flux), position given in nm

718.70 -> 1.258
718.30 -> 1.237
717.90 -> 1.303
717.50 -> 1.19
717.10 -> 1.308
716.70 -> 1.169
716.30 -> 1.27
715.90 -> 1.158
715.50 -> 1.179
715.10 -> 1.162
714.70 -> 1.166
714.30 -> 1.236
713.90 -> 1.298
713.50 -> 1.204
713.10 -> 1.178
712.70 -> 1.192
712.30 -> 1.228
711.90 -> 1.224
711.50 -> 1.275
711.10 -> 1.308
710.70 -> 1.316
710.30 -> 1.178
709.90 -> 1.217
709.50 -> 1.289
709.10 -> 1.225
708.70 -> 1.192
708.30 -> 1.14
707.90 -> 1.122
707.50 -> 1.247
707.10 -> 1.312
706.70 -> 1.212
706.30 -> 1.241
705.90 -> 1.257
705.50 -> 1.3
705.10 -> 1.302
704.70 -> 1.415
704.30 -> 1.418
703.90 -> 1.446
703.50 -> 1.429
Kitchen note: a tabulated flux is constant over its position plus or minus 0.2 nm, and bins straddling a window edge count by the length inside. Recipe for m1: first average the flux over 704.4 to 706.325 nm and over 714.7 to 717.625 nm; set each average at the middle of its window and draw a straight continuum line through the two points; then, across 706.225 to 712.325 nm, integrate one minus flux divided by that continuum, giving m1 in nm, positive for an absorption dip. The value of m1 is 0.20 nm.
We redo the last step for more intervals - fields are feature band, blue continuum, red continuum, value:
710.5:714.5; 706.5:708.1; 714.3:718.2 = -0.09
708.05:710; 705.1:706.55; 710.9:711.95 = 0.10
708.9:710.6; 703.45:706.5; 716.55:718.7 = 0.10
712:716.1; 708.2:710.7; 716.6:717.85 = 0.09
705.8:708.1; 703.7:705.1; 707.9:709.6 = 0.10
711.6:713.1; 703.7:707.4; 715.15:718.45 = 0.06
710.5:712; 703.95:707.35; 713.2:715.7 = -0.05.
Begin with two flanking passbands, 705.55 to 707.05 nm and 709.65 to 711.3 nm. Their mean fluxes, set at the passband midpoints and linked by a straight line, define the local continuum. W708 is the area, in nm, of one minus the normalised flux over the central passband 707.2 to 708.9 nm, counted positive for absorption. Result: 0.09 nm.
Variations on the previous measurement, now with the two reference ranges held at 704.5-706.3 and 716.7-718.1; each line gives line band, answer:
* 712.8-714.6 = 0.067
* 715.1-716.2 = 0.074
